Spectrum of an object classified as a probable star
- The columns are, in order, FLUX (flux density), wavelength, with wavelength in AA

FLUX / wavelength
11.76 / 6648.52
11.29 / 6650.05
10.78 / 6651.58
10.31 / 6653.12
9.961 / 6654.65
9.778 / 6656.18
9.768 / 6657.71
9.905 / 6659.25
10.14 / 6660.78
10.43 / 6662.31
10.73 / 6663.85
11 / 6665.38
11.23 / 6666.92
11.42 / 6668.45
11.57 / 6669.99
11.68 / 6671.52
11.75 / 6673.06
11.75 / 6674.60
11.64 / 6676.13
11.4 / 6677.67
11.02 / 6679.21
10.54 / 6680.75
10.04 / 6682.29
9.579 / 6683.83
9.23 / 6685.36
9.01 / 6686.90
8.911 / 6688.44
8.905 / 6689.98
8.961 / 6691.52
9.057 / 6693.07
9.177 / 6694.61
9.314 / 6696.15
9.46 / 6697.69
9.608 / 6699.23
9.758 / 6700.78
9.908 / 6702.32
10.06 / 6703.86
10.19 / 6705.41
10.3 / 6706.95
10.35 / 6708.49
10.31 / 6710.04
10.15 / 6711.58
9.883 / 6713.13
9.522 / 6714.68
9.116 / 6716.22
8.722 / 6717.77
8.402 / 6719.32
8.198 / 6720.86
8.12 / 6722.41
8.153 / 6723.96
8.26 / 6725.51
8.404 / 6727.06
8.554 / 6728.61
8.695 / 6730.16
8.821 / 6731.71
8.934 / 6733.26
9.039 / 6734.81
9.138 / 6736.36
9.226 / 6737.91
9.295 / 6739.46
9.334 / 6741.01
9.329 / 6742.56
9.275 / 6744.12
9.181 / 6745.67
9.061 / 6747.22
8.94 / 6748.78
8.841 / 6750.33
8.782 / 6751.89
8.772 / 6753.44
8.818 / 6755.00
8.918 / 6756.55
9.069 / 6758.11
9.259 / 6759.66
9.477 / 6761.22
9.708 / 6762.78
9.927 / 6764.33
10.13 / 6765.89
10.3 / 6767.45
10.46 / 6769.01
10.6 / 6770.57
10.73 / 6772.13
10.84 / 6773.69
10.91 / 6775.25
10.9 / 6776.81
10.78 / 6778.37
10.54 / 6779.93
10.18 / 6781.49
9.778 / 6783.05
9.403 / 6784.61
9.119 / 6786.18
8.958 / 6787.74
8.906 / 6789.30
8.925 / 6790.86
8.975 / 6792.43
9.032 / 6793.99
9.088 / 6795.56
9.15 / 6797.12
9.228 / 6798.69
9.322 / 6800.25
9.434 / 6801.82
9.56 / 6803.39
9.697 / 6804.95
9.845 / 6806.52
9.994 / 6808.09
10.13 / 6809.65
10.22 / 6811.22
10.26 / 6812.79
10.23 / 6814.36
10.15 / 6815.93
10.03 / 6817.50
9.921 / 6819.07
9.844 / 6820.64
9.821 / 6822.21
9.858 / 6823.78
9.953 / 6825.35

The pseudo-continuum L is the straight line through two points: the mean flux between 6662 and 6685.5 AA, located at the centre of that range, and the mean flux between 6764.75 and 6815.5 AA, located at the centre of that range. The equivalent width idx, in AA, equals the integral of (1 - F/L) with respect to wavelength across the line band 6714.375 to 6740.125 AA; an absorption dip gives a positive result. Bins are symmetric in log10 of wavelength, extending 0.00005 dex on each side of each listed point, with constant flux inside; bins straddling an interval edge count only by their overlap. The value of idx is 4.30 AA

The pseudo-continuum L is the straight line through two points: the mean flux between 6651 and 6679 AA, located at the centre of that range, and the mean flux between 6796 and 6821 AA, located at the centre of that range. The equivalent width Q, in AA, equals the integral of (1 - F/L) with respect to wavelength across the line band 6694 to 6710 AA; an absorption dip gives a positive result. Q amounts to 1.1 AA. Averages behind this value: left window 10.8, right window 9.8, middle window 9.84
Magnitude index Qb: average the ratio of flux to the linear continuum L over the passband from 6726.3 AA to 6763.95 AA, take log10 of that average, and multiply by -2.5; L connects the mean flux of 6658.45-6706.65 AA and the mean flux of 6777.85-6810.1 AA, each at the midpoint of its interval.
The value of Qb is 0.09 mag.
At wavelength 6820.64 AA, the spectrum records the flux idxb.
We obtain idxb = 9.844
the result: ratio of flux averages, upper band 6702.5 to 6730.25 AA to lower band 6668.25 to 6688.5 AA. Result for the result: 0.86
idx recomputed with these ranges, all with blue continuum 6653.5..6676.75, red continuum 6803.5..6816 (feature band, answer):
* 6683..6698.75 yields 2.25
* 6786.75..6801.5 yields 1.52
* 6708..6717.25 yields 0.64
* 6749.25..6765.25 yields 1.81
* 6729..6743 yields 1.85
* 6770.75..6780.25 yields -0.52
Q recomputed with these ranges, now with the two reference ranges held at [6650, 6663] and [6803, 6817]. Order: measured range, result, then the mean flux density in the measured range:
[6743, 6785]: 1.31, 9.76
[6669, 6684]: -1.44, 11.2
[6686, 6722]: 2.54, 9.43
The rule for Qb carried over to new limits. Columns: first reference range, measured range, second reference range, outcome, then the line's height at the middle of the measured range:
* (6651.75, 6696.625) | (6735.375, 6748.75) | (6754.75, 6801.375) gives 0.081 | 9.92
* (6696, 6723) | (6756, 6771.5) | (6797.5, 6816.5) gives -0.012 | 9.69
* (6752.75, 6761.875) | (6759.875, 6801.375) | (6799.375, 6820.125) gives -0.044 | 9.43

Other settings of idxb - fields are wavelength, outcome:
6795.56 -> 9.088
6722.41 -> 8.12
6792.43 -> 8.975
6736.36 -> 9.138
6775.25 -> 10.91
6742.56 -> 9.329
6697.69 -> 9.46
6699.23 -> 9.608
